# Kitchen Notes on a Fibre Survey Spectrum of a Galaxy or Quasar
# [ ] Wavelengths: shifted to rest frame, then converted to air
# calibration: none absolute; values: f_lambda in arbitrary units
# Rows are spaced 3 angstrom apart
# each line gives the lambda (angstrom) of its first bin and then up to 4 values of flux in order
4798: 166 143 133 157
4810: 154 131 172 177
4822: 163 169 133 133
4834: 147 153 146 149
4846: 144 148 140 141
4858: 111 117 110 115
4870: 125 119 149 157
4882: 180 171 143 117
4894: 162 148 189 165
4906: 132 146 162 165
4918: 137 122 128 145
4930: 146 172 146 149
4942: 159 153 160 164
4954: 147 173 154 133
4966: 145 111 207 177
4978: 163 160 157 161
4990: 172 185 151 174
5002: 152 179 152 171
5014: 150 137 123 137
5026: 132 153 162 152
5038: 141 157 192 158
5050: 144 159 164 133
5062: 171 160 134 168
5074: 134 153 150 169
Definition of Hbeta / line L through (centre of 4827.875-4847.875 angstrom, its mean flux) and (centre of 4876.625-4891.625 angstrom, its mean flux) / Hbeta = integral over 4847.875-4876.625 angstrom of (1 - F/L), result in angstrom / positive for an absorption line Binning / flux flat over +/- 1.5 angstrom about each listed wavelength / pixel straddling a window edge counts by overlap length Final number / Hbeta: 4.5 angstrom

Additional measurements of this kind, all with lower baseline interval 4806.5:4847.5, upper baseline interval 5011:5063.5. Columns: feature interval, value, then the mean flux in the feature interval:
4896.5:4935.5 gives 0.3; 150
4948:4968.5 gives 0.1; 151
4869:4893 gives 0.9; 146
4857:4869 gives 3.0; 114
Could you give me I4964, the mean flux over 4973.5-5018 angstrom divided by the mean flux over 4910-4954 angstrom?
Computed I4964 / 1.08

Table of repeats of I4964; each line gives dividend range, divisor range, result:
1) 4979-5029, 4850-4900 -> 1.12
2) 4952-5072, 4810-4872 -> 1.11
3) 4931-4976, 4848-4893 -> 1.15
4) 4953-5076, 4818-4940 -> 1.07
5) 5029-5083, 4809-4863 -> 1.07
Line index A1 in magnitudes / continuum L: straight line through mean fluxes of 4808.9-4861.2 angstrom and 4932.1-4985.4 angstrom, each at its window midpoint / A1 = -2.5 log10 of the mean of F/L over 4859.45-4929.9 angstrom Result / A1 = 0.059 mag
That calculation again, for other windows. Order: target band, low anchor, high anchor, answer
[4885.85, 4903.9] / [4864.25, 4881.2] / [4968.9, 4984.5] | -0.10 mag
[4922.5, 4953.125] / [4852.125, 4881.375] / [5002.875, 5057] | -0.09 mag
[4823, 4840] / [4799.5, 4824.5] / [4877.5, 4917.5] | 0.05 mag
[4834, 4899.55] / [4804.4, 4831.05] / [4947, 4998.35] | 0.11 mag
